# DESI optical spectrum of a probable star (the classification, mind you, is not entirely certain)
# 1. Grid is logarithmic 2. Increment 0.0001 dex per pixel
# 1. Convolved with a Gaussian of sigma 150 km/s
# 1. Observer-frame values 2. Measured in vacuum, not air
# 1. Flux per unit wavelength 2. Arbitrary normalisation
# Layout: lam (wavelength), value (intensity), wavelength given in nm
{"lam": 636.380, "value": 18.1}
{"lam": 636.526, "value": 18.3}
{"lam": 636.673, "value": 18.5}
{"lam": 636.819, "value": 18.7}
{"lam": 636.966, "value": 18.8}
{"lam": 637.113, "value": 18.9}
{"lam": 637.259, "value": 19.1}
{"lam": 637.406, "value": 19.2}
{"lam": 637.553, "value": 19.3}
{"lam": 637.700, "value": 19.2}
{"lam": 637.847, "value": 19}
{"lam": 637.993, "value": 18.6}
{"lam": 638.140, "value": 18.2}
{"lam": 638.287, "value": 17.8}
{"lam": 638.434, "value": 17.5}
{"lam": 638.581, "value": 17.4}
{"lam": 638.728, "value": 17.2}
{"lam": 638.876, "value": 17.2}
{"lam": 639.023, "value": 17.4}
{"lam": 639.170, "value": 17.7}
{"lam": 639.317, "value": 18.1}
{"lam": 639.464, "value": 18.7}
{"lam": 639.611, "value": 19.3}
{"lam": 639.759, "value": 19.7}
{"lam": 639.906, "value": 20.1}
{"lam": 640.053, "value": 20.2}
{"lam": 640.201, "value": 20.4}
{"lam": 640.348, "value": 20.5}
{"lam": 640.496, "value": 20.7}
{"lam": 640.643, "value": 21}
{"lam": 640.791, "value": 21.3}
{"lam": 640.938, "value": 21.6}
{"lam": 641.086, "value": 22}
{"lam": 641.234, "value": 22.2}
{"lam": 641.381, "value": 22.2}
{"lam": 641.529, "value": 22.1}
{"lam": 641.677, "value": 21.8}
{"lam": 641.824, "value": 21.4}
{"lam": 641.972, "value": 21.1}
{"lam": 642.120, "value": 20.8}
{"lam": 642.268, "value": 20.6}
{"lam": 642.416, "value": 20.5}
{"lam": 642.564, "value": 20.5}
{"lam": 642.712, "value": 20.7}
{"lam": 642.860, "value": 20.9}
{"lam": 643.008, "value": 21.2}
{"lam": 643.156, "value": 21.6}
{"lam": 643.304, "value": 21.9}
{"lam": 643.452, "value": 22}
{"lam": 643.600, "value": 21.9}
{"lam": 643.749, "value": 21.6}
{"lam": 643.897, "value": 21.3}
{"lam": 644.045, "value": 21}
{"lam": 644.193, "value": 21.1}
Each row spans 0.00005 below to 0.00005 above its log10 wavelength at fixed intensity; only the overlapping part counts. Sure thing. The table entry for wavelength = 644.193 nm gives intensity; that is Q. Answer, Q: 21.1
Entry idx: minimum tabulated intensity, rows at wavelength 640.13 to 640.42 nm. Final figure 20.4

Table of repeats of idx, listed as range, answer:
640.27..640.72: 20.5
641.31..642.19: 20.8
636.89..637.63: 18.8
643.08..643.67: 21.6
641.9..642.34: 20.6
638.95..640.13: 17.4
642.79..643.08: 20.9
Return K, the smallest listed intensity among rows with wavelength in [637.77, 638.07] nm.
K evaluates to 18.6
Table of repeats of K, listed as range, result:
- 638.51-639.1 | 17.2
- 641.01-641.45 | 22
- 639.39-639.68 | 18.7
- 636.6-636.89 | 18.5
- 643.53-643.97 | 21.3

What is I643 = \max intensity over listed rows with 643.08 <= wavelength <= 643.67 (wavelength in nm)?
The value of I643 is 22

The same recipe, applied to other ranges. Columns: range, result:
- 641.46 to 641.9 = 22.1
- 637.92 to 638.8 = 18.6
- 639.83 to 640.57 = 20.7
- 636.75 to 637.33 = 19.1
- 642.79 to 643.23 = 21.6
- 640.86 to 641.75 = 22.2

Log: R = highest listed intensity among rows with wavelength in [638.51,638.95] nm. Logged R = 17.4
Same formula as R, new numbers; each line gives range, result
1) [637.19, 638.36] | 19.3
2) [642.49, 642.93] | 20.9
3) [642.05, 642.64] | 20.8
